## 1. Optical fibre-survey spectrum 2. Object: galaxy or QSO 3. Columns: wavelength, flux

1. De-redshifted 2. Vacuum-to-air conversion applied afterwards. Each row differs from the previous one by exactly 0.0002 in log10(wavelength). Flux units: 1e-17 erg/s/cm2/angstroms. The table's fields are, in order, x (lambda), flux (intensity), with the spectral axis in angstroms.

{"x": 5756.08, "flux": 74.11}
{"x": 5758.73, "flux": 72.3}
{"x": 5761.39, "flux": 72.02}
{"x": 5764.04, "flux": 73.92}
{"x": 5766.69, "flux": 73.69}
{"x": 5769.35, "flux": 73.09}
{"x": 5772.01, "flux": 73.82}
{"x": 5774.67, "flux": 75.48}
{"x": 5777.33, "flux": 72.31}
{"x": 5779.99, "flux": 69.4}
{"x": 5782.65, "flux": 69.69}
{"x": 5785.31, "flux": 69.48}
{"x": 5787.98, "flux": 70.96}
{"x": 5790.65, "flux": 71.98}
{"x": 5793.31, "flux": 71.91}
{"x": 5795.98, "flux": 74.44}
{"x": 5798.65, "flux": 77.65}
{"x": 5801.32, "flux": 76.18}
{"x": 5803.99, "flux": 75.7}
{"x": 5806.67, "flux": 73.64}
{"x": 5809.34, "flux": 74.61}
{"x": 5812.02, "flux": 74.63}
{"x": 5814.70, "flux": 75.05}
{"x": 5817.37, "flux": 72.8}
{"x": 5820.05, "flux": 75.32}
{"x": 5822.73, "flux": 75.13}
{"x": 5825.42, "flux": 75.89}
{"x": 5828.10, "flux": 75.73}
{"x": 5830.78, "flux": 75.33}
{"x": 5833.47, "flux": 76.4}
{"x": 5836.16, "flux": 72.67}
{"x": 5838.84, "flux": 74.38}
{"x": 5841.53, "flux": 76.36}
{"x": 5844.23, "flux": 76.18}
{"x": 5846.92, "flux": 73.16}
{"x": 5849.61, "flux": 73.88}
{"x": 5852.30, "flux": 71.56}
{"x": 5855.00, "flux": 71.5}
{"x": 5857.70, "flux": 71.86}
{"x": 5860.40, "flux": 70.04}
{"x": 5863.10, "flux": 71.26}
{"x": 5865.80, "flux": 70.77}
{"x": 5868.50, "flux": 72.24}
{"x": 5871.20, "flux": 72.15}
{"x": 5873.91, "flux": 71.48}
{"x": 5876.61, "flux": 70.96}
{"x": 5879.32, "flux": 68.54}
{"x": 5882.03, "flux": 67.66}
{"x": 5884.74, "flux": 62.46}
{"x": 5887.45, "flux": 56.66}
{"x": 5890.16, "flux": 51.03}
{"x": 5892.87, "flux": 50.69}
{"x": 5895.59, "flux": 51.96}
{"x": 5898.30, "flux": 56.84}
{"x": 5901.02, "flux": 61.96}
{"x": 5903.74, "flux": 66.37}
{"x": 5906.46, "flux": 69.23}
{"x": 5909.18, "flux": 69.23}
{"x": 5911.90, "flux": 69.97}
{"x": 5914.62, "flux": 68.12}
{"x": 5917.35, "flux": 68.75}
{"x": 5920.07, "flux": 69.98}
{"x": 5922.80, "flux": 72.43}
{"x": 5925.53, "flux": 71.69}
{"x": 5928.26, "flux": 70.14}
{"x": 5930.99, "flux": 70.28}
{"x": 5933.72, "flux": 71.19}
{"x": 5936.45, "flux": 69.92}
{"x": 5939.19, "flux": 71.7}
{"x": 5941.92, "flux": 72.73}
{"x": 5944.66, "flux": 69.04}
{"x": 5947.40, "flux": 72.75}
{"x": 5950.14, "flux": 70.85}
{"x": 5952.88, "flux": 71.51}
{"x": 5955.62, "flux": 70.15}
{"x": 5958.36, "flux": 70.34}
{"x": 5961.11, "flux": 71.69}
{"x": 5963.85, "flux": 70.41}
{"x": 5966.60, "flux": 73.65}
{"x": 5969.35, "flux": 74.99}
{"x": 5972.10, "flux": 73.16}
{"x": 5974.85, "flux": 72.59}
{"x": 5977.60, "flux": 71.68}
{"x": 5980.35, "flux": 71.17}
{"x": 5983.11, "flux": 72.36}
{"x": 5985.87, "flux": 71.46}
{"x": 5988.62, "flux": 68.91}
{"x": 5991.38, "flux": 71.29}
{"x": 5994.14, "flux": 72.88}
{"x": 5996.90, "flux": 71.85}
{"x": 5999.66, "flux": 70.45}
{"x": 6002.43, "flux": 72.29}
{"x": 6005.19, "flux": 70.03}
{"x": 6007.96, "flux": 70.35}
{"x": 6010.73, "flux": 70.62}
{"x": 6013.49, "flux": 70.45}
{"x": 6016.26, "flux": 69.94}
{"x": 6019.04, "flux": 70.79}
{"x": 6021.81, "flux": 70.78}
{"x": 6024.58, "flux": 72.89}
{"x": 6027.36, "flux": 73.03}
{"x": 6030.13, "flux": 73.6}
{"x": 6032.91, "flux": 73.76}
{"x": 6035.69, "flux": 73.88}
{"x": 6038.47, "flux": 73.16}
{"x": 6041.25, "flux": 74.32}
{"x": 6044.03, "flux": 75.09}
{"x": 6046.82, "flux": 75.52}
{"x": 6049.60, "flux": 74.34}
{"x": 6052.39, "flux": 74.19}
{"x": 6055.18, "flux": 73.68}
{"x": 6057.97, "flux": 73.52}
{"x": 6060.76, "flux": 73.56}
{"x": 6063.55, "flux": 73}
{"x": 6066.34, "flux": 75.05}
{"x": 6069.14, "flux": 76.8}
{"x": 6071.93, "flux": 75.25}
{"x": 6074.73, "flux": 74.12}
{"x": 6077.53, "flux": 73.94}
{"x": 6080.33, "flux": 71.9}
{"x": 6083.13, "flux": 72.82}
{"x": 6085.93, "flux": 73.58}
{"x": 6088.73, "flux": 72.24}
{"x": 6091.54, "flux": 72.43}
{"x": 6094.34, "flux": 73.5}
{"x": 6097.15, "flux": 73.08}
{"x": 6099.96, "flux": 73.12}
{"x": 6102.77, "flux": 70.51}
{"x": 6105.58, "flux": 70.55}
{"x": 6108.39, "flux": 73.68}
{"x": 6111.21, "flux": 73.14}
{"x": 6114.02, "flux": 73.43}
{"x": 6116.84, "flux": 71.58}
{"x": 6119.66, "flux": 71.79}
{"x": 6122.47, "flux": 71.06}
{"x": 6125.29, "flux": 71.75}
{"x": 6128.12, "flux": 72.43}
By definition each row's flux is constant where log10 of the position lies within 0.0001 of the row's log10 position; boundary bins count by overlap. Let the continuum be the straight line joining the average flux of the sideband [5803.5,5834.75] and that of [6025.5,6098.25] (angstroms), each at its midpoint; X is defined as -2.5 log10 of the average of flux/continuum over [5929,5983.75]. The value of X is 0.041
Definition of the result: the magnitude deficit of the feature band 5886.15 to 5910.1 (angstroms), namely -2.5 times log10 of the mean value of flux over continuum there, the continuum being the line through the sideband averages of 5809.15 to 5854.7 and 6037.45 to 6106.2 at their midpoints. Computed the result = 0.25 mag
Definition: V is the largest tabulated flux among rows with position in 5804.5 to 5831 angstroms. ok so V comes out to 75.89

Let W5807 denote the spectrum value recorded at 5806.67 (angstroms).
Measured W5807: 73.64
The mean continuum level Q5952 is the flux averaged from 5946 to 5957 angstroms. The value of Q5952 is 71.3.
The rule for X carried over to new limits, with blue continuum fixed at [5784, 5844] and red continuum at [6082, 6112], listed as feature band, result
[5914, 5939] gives 0.05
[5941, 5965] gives 0.04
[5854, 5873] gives 0.04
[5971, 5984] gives 0.02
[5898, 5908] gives 0.15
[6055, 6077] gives -0.02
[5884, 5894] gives 0.32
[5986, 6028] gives 0.03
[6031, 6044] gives -0.01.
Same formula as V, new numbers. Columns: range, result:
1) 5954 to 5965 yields 71.69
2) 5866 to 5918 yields 72.24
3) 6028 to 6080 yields 76.8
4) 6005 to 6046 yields 75.09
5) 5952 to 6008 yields 74.99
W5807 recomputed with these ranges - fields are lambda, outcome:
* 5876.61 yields 70.96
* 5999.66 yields 70.45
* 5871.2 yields 72.15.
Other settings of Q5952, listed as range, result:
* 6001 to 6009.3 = 70.8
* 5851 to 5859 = 71.6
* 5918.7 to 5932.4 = 70.9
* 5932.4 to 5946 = 70.9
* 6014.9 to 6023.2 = 70.5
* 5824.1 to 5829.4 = 75.9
